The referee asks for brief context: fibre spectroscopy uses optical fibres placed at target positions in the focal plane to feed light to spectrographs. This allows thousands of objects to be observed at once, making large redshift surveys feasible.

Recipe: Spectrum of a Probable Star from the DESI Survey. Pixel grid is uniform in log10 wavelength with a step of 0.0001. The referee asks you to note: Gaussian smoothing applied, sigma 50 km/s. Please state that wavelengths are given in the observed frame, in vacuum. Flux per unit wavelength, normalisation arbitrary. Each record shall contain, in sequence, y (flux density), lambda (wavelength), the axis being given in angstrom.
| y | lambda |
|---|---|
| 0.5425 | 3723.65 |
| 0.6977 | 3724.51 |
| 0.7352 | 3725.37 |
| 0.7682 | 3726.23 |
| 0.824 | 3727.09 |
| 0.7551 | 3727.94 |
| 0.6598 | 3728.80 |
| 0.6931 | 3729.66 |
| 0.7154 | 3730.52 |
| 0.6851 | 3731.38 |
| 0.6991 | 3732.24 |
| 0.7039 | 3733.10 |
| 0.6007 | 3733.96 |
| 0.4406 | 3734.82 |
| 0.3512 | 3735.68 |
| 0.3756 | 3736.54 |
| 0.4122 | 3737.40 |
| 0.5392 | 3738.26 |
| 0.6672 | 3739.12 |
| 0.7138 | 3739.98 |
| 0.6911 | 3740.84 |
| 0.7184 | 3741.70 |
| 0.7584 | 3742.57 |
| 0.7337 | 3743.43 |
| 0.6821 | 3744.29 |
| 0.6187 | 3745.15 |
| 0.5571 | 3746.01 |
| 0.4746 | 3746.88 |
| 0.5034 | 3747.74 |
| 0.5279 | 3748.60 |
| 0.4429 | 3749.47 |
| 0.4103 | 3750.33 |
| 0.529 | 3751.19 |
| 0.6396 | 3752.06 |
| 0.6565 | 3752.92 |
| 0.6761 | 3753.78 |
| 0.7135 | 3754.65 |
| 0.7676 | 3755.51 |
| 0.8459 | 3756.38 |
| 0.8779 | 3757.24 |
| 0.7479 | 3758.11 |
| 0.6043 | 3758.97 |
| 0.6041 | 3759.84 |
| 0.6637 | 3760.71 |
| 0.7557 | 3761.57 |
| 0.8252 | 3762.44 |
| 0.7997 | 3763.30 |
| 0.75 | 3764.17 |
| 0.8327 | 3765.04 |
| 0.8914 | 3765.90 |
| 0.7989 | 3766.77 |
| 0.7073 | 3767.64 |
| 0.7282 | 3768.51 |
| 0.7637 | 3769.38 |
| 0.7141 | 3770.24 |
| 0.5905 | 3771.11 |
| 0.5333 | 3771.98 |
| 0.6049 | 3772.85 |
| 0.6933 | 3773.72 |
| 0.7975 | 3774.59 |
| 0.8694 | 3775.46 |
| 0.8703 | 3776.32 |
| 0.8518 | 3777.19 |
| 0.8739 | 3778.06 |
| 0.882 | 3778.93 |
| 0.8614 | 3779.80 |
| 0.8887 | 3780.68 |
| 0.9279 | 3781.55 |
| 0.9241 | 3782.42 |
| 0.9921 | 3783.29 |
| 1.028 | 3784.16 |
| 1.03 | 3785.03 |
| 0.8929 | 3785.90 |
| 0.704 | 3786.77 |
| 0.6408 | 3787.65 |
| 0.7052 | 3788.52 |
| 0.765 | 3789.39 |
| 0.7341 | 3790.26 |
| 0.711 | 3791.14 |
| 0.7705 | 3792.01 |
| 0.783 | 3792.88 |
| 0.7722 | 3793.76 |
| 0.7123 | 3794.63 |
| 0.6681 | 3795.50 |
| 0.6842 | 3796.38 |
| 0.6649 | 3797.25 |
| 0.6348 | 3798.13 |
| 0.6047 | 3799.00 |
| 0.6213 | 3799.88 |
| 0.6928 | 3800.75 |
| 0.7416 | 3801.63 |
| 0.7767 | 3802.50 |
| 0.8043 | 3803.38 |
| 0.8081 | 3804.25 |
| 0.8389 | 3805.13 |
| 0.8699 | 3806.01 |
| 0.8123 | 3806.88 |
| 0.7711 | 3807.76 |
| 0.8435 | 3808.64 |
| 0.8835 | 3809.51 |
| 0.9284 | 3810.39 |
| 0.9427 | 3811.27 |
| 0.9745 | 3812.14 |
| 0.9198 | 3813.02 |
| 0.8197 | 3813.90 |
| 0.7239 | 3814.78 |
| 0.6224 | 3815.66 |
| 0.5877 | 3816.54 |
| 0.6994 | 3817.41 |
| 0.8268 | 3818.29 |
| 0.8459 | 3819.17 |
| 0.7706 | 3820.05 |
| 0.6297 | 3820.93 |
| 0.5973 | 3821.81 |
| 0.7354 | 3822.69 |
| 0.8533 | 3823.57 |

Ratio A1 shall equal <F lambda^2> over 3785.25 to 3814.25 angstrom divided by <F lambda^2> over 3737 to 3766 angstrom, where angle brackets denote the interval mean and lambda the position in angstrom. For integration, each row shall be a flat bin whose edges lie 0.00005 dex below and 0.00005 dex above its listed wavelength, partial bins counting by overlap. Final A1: 1.20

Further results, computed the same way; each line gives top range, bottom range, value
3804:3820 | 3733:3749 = 1.46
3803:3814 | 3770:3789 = 1.08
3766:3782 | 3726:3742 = 1.26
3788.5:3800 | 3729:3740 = 1.25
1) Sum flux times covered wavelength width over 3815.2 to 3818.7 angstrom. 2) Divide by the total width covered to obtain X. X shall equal 0.684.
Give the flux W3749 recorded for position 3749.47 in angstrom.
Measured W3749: 0.4429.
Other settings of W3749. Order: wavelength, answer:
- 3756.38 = 0.8459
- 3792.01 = 0.7705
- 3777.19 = 0.8518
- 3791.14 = 0.711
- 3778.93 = 0.882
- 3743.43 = 0.7337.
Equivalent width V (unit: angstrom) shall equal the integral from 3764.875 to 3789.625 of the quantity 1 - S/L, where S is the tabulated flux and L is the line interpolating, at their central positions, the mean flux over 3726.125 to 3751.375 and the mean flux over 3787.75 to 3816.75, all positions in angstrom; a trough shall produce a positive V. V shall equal -3.6 angstrom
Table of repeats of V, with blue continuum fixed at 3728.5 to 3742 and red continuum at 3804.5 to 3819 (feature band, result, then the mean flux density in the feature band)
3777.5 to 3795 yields -2.0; 0.83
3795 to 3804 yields 1.0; 0.692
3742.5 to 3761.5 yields 0.4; 0.638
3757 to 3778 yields -1.6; 0.746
